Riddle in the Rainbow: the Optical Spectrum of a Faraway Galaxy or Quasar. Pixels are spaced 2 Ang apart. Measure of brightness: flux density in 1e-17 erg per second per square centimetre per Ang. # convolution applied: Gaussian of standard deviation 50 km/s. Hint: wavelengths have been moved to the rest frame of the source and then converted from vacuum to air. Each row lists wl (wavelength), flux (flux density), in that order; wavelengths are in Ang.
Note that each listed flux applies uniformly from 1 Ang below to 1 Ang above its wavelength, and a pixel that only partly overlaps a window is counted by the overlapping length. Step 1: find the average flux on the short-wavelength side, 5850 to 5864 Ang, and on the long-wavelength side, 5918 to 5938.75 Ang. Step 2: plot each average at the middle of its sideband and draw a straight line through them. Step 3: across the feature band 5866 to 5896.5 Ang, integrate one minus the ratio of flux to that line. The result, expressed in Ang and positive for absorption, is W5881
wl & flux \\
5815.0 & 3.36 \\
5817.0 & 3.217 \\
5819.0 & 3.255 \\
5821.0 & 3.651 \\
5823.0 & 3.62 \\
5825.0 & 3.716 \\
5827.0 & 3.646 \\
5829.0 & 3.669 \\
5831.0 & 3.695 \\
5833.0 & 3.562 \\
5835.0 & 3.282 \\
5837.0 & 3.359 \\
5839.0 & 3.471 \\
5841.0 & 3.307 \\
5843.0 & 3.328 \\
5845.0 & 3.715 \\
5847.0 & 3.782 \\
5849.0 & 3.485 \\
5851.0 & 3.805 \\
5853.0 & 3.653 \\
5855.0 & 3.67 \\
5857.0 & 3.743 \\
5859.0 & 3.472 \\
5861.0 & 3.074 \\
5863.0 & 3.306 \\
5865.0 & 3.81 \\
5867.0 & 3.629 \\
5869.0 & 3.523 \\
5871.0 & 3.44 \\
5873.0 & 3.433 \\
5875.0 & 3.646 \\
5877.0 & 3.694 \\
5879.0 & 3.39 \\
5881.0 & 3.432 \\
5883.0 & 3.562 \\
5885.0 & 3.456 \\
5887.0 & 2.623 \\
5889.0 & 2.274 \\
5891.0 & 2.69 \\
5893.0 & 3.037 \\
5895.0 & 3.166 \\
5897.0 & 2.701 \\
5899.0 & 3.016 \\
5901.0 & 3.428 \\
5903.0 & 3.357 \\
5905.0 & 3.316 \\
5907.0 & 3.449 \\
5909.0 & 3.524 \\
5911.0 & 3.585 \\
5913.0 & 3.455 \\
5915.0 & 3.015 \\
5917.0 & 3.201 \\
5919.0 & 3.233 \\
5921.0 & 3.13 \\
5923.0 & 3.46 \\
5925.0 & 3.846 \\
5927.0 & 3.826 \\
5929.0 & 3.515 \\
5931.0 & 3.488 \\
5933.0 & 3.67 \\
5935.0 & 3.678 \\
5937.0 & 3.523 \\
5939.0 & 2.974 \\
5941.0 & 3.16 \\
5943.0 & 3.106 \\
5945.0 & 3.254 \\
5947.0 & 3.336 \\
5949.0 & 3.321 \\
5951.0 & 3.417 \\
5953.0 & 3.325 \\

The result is 2.33 Ang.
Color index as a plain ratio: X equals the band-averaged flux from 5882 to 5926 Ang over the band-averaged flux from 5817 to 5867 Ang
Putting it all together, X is 0.9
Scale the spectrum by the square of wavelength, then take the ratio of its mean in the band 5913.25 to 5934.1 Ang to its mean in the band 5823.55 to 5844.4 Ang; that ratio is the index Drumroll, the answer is 1.01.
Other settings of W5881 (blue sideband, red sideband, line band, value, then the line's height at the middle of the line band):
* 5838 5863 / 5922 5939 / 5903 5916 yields 0.7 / 3.57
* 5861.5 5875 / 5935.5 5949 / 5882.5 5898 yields 2.3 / 3.44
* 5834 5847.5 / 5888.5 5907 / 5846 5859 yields -1.2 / 3.37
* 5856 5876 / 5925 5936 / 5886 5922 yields 4.7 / 3.59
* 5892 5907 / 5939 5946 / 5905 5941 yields -3.2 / 3.15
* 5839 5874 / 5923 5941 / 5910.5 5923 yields 0.9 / 3.54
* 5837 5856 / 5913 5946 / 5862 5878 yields -0.2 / 3.52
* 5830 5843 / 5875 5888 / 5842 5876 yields -1.5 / 3.41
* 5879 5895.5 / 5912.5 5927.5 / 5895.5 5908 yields -0.1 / 3.19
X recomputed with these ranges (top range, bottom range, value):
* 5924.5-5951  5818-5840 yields 0.97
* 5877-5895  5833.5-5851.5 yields 0.89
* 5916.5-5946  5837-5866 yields 0.96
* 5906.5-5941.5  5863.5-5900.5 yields 1.05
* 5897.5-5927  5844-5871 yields 0.94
